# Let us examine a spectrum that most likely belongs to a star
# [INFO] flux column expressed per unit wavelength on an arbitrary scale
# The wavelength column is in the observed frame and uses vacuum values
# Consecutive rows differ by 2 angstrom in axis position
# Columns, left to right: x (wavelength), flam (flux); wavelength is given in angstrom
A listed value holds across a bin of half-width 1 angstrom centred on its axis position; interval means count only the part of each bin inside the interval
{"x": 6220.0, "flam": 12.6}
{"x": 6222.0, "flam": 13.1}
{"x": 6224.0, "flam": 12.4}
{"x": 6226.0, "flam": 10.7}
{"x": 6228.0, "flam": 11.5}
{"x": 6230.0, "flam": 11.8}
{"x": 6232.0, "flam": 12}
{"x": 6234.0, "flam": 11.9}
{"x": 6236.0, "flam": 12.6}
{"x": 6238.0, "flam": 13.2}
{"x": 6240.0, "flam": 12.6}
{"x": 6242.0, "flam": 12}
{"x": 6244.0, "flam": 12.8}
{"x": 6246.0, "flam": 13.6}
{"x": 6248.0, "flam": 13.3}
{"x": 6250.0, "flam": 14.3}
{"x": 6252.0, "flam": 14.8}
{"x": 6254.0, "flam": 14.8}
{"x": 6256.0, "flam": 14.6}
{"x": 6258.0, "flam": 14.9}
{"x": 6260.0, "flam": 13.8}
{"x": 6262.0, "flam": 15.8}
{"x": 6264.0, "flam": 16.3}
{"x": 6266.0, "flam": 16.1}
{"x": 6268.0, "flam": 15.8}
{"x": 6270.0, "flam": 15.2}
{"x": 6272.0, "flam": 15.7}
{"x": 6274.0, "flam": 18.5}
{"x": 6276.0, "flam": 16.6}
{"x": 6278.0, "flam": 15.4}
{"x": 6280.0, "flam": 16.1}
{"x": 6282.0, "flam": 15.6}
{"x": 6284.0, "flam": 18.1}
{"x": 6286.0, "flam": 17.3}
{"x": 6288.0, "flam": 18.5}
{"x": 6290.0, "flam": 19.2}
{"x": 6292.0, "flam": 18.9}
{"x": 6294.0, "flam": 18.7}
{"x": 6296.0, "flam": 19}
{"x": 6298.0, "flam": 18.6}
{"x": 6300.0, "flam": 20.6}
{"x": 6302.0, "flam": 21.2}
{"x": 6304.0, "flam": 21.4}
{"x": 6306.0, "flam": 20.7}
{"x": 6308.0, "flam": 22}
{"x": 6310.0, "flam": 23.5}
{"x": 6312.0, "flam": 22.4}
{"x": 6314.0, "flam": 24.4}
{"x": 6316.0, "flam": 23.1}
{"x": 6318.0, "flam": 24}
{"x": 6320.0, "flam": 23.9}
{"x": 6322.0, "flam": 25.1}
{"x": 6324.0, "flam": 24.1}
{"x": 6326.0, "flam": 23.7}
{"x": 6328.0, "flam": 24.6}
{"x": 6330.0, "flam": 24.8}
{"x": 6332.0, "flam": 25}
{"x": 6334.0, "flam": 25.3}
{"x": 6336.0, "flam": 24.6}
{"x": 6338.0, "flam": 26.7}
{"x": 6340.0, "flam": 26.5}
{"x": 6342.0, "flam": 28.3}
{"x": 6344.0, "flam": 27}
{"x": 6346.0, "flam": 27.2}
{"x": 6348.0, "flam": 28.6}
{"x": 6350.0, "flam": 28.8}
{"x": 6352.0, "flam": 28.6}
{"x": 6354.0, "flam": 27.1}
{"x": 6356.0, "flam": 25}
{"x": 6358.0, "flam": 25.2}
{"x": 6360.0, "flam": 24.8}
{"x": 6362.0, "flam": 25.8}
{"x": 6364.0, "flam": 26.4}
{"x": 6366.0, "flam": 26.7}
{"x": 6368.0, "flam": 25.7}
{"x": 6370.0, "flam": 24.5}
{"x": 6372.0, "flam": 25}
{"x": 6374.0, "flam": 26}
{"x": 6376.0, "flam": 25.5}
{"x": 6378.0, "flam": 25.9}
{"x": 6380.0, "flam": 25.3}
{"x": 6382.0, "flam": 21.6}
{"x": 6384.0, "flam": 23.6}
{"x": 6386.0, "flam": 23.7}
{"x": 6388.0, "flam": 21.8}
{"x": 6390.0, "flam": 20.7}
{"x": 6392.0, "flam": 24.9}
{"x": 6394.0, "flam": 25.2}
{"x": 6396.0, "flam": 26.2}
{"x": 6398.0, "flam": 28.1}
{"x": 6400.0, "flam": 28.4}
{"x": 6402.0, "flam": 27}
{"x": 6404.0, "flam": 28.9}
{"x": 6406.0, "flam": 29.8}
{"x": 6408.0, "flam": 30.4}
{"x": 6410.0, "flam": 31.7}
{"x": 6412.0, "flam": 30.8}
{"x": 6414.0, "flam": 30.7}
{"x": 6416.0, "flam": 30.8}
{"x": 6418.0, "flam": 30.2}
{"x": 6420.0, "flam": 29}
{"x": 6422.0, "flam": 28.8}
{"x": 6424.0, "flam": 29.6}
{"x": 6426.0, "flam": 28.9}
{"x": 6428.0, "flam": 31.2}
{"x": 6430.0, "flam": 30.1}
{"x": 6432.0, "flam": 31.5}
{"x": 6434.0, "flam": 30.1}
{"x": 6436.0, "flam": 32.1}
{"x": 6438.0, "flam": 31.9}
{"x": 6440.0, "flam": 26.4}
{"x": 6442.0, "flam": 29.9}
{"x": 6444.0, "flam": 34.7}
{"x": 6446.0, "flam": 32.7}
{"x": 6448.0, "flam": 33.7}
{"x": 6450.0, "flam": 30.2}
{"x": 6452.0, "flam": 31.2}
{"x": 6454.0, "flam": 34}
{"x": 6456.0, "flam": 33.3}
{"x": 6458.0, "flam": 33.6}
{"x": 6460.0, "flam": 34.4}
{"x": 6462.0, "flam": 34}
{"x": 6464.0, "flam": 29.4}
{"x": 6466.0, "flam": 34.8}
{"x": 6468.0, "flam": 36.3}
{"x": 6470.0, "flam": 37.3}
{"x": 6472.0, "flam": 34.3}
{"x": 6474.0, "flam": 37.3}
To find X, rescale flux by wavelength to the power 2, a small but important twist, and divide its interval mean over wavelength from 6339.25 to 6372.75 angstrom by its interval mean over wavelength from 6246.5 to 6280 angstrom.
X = 1.78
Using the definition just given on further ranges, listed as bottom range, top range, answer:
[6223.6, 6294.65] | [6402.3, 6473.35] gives 2.25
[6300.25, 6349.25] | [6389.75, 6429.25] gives 1.21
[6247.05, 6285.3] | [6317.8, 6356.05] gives 1.71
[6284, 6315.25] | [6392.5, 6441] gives 1.50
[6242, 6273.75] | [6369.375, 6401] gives 1.74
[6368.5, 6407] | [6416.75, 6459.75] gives 1.25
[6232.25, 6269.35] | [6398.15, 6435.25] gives 2.24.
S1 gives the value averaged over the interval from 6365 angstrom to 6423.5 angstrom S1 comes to 26.8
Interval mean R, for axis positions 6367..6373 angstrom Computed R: 25.1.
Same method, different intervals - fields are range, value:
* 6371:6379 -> 25.6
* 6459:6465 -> 32.6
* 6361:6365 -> 26.1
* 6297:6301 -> 19.6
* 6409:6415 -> 31.1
